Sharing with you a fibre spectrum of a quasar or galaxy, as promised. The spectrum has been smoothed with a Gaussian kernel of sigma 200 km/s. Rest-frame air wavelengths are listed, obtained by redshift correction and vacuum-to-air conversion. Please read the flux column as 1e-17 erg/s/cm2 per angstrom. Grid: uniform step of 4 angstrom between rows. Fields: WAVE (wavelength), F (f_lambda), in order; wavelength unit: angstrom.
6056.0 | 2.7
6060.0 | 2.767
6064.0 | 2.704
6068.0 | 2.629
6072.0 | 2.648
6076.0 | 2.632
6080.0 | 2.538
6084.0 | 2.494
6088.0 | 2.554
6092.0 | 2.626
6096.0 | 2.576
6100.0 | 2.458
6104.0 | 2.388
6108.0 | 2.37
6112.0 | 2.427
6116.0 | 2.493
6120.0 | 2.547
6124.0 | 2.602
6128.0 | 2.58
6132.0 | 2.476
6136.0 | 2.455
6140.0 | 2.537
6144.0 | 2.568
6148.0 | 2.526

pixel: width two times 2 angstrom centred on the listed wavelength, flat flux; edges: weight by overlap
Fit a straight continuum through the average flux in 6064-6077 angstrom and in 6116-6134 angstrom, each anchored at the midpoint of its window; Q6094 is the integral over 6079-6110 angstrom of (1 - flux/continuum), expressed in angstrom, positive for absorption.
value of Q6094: 1.2 angstrom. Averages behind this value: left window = 2.65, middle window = 2.5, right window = 2.54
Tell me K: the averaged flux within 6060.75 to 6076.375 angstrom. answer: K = 2.66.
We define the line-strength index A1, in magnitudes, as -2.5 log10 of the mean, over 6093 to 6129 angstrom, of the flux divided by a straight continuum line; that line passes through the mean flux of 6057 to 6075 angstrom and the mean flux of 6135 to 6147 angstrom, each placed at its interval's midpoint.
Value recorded 0.04 mag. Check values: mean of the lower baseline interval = 2.68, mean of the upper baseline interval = 2.53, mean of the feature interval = 2.49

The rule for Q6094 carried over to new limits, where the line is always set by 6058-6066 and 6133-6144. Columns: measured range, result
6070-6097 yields 0.9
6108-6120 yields 0.6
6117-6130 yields -0.1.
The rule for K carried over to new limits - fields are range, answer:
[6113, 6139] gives 2.52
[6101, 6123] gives 2.45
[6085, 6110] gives 2.5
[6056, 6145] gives 2.55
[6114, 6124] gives 2.54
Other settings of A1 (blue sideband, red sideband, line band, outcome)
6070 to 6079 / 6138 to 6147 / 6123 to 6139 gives 0.02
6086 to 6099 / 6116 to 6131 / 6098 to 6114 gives 0.07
